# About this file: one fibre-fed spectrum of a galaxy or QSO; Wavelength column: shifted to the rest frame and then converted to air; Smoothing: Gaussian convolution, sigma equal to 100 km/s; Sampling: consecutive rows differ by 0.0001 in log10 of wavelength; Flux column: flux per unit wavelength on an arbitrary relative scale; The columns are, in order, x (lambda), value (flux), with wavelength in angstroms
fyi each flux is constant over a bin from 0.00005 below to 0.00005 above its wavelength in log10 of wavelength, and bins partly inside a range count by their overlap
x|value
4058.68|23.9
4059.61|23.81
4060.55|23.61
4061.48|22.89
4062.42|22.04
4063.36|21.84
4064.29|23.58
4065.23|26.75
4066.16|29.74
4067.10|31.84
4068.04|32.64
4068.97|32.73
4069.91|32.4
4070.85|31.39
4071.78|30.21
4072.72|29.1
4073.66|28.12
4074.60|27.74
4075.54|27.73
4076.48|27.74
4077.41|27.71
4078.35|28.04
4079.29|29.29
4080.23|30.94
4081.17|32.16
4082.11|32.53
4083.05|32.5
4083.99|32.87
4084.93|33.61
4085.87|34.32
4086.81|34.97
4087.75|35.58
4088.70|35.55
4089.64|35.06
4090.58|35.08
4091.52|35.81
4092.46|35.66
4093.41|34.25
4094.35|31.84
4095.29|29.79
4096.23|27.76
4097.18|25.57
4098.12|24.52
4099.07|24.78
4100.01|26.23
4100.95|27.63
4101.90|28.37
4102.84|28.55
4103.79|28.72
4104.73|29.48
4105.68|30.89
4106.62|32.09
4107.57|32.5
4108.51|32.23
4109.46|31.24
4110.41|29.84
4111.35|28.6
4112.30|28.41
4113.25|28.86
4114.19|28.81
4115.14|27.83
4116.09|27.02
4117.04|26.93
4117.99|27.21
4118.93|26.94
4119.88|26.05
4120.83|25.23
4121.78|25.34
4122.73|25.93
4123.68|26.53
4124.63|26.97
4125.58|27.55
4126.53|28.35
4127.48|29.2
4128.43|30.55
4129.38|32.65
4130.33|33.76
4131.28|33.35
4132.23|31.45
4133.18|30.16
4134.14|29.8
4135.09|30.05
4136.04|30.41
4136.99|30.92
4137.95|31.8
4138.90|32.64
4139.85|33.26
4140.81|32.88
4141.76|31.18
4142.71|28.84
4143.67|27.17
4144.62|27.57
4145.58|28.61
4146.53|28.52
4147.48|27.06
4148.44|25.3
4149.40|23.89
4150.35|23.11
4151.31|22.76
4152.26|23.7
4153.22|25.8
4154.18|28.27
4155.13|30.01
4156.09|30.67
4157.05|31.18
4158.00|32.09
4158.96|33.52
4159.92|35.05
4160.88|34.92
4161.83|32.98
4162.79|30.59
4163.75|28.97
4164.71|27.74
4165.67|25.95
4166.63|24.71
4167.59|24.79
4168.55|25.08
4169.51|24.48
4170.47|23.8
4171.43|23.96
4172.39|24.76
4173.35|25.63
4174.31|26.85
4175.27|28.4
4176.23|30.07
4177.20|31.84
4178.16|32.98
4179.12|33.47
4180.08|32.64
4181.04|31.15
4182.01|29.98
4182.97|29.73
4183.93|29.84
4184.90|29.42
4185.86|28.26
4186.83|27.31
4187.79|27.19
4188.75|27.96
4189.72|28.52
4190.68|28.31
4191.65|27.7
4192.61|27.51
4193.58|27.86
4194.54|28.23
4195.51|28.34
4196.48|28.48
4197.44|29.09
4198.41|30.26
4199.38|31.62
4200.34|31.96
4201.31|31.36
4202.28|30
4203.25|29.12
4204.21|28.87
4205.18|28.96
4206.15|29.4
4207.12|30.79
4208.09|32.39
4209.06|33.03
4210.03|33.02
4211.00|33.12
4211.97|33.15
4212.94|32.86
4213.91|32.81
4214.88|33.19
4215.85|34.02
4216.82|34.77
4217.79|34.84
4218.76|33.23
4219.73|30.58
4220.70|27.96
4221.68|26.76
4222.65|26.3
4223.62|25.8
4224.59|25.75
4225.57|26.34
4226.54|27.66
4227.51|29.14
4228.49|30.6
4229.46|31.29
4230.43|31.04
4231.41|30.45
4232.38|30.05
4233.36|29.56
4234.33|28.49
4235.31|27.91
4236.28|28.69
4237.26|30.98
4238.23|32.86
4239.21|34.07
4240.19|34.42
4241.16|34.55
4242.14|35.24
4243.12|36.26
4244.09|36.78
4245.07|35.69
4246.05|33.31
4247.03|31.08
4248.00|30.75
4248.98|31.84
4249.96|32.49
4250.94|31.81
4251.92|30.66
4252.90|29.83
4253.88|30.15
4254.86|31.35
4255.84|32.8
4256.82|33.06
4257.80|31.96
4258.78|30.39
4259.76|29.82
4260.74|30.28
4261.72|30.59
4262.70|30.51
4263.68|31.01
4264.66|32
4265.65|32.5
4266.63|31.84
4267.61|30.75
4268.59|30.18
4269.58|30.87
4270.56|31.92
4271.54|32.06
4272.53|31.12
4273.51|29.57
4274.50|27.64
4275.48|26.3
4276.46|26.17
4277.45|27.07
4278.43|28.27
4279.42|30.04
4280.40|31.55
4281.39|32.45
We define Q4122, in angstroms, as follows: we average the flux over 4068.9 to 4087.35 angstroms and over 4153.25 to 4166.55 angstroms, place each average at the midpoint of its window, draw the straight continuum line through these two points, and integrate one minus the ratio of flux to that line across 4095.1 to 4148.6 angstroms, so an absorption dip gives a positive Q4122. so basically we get 3.0 angstroms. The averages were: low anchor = 30.8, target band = 29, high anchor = 30.6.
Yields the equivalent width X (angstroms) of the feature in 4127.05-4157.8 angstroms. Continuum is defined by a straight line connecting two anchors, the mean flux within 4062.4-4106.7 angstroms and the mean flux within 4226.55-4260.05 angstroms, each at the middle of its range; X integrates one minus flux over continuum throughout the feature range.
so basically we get 1.47 angstroms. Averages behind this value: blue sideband 30.2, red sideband 31.7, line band 29.3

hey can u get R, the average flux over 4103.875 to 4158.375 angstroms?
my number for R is 28.9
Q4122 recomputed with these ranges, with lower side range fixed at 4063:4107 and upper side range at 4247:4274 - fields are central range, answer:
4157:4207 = 2.8 angstroms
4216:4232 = 0.7 angstroms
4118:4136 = 1.0 angstroms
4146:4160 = 1.3 angstroms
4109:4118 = 0.6 angstroms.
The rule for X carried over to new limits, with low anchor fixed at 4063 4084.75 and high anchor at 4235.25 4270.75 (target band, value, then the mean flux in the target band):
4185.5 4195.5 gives 1.05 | 27.9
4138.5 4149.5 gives 0.54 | 29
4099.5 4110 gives 0.09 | 29.8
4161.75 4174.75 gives 1.95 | 26.2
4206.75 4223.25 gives -0.22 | 31.9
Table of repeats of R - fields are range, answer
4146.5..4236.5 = 29.2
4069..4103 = 30.7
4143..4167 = 28.4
